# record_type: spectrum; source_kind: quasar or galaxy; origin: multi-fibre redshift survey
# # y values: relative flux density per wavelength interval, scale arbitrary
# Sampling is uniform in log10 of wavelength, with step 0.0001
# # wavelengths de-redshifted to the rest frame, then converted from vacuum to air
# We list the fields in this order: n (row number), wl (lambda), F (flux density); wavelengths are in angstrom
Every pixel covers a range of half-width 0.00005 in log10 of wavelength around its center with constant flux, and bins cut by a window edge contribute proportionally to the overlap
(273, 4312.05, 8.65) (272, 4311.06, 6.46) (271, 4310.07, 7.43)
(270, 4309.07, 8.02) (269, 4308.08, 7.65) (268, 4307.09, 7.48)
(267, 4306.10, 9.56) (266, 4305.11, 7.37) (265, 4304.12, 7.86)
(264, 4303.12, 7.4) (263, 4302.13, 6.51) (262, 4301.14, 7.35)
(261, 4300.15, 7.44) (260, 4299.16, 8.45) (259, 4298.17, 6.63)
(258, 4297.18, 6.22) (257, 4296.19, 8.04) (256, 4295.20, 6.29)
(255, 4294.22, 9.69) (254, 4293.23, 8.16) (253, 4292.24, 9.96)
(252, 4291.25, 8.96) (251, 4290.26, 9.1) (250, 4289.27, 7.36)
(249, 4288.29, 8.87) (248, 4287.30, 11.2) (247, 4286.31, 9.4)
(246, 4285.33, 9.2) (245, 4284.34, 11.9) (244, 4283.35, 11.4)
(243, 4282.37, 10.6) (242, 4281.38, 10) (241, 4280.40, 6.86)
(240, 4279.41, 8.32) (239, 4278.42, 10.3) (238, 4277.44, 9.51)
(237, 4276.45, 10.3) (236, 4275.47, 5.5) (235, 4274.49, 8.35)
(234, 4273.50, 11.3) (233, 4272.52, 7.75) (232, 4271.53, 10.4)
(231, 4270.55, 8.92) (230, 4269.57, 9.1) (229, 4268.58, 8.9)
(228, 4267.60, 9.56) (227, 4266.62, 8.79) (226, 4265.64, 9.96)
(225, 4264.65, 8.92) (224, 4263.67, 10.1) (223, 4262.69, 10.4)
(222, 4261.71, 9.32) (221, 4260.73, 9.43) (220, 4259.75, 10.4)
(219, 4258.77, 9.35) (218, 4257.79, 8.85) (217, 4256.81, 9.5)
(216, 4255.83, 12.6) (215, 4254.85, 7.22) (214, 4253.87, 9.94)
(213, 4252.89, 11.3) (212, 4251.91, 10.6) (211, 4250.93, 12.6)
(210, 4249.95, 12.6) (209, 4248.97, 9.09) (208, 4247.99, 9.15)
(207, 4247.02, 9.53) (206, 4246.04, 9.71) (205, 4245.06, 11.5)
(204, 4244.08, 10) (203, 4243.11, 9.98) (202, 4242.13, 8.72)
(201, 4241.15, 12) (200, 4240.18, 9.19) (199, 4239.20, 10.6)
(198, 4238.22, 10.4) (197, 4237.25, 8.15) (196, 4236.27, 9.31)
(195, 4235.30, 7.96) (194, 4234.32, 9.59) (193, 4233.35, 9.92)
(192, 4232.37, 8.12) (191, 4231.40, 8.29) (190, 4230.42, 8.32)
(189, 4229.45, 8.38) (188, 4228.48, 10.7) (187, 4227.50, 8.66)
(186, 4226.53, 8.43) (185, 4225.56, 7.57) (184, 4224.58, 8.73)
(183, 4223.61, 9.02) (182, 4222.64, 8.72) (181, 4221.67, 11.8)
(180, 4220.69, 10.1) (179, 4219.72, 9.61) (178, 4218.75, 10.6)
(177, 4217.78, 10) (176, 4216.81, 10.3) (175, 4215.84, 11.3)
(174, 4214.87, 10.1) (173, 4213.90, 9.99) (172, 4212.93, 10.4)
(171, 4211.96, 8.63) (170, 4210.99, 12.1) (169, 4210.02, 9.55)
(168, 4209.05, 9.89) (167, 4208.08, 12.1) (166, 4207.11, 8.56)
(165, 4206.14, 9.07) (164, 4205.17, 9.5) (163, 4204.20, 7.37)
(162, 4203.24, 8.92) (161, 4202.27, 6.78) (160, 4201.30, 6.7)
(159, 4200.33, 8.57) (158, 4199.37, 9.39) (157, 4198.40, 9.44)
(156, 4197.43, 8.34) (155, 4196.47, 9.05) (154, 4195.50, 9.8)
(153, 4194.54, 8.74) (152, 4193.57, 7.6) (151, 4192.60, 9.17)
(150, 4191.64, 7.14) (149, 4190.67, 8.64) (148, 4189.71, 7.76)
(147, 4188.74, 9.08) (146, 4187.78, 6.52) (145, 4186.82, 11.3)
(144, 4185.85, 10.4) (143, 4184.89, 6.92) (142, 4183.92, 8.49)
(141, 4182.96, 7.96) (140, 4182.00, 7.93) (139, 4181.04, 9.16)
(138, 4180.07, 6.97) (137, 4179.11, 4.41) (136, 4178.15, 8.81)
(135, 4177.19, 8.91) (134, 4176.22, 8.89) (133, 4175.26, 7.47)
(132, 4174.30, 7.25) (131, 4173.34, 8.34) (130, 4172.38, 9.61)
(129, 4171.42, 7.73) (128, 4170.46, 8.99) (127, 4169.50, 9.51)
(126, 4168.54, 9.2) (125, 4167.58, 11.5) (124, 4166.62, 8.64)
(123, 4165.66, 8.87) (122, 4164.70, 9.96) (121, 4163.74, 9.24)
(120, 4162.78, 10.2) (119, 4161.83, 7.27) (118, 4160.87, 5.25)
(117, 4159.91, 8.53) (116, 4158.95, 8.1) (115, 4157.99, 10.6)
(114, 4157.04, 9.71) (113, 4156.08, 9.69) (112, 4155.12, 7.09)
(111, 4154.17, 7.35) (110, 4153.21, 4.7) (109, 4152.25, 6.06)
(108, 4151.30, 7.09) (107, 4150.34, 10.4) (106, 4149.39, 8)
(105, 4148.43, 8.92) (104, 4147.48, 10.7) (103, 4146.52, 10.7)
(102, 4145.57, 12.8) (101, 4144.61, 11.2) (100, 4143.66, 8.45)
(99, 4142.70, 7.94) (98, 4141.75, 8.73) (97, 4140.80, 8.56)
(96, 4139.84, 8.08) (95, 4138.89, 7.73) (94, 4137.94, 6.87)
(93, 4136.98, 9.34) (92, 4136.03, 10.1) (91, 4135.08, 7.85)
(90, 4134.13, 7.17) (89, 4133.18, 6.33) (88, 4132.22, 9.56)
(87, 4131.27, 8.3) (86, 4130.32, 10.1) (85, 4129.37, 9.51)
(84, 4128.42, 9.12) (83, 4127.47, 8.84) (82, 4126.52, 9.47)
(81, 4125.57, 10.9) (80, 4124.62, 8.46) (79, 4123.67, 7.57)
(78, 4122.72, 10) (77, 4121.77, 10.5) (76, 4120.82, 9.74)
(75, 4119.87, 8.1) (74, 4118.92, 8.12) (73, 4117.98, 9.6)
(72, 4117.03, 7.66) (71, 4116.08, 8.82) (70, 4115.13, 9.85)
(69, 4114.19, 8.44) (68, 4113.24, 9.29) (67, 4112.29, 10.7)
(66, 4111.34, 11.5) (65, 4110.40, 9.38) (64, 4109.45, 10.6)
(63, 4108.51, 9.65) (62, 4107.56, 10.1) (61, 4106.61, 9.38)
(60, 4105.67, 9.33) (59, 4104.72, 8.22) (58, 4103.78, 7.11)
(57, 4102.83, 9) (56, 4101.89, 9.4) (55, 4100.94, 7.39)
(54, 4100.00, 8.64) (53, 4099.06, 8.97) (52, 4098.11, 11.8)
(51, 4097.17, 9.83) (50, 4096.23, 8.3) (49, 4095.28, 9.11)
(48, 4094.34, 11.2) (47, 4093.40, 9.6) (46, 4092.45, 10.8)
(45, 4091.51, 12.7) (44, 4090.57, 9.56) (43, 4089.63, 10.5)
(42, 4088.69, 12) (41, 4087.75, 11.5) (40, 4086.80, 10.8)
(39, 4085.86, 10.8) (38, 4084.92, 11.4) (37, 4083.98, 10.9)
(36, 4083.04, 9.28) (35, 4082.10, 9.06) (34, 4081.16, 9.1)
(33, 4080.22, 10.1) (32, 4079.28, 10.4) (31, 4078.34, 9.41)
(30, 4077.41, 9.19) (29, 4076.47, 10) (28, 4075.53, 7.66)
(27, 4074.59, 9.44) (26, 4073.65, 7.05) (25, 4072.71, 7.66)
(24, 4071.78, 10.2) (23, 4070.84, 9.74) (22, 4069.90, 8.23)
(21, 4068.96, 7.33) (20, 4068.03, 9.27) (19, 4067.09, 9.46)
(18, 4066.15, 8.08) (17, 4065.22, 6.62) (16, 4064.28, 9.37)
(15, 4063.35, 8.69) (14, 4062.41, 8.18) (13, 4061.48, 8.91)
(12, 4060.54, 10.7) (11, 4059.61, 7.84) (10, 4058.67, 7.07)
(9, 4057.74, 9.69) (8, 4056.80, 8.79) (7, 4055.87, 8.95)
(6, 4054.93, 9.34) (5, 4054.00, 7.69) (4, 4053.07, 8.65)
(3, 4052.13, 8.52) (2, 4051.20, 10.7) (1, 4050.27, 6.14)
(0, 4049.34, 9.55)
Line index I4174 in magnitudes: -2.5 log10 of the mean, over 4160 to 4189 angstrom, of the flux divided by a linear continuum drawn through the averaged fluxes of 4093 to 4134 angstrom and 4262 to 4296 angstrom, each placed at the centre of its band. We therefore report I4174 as 0.09 mag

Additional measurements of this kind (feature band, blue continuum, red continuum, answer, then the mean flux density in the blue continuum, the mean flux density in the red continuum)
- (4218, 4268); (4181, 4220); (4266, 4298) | -0.070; 9.09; 9.05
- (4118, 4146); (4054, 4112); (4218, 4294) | 0.058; 9.41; 9.55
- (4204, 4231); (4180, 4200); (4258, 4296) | -0.097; 8.6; 9.3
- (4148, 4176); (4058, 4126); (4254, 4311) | 0.089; 9.38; 8.85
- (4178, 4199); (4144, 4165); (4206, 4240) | 0.103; 8.79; 9.57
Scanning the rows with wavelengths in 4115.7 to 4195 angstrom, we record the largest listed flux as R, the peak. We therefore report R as 12.8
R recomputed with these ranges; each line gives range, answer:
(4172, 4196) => 11.3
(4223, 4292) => 12.6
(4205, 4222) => 12.1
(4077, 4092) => 12.7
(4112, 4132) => 10.9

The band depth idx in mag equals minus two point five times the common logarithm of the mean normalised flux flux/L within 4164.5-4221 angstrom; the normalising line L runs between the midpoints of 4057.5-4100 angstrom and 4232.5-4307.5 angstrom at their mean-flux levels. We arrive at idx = 0.05 mag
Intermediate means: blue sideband 9.49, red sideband 9.26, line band 8.94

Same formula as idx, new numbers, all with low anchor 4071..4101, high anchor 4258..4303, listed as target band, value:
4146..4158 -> 0.13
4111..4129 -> 0.05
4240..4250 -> -0.10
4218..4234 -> 0.00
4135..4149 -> 0.04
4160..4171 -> 0.06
